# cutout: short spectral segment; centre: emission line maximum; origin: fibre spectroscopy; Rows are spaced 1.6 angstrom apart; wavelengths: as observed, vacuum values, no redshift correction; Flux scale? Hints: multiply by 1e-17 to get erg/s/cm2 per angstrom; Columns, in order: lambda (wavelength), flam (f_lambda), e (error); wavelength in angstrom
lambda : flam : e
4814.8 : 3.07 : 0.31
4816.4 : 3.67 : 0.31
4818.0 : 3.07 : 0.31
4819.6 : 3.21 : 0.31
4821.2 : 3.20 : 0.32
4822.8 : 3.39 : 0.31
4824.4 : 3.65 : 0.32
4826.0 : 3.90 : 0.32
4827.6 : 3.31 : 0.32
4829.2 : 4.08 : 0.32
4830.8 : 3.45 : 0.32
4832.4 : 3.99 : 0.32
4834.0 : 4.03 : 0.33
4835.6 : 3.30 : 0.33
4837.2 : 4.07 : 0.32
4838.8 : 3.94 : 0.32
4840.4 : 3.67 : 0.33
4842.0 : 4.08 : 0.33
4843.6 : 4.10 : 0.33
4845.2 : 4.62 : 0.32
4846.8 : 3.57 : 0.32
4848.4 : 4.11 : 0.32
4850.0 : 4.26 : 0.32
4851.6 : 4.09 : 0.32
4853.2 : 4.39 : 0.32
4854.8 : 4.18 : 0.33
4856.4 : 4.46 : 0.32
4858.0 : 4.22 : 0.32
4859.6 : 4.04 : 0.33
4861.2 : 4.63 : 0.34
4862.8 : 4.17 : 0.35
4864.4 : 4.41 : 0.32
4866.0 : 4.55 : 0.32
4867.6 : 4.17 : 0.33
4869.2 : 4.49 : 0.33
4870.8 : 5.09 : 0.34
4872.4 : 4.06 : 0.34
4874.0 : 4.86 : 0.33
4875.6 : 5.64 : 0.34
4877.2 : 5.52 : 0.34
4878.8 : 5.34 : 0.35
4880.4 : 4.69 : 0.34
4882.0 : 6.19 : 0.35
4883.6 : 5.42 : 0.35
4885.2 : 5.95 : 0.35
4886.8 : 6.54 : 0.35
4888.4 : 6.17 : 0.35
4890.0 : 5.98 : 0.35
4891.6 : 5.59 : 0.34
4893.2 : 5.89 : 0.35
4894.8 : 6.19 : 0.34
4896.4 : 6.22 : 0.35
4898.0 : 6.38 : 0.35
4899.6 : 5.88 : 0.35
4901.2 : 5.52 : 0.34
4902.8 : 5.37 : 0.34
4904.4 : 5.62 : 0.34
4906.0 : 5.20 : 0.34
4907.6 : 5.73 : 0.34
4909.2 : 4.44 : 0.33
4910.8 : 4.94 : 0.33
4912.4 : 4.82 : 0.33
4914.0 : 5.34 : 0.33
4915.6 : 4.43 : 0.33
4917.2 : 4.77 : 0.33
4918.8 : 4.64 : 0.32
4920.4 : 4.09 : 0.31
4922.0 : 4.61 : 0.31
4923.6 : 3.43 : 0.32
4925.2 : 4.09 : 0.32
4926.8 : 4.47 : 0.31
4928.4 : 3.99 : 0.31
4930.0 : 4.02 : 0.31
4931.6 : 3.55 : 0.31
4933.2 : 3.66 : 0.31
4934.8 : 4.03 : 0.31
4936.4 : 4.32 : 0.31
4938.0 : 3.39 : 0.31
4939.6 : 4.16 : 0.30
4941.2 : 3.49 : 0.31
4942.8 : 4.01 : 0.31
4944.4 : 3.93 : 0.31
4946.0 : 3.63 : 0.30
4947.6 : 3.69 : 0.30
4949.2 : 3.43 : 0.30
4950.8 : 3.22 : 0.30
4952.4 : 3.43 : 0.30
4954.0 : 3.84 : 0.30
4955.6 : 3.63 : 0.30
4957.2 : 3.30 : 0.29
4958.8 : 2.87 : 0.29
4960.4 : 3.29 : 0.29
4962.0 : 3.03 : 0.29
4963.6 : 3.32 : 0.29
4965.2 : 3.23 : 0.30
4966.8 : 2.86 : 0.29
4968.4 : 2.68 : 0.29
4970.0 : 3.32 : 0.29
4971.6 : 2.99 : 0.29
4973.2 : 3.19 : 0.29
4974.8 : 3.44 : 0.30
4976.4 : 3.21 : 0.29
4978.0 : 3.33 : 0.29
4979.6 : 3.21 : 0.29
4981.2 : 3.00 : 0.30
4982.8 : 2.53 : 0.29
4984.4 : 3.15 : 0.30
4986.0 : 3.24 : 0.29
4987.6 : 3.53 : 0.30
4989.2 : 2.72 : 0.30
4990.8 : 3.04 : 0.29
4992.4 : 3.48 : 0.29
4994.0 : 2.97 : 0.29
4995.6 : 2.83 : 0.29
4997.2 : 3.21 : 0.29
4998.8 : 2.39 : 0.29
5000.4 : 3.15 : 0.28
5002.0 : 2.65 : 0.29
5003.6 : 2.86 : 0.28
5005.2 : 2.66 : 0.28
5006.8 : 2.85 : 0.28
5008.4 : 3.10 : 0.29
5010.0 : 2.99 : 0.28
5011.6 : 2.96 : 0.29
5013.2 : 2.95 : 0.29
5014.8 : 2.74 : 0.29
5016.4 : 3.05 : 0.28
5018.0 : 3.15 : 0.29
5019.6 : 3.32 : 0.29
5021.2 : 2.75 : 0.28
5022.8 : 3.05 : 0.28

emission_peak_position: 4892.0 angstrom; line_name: C III]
